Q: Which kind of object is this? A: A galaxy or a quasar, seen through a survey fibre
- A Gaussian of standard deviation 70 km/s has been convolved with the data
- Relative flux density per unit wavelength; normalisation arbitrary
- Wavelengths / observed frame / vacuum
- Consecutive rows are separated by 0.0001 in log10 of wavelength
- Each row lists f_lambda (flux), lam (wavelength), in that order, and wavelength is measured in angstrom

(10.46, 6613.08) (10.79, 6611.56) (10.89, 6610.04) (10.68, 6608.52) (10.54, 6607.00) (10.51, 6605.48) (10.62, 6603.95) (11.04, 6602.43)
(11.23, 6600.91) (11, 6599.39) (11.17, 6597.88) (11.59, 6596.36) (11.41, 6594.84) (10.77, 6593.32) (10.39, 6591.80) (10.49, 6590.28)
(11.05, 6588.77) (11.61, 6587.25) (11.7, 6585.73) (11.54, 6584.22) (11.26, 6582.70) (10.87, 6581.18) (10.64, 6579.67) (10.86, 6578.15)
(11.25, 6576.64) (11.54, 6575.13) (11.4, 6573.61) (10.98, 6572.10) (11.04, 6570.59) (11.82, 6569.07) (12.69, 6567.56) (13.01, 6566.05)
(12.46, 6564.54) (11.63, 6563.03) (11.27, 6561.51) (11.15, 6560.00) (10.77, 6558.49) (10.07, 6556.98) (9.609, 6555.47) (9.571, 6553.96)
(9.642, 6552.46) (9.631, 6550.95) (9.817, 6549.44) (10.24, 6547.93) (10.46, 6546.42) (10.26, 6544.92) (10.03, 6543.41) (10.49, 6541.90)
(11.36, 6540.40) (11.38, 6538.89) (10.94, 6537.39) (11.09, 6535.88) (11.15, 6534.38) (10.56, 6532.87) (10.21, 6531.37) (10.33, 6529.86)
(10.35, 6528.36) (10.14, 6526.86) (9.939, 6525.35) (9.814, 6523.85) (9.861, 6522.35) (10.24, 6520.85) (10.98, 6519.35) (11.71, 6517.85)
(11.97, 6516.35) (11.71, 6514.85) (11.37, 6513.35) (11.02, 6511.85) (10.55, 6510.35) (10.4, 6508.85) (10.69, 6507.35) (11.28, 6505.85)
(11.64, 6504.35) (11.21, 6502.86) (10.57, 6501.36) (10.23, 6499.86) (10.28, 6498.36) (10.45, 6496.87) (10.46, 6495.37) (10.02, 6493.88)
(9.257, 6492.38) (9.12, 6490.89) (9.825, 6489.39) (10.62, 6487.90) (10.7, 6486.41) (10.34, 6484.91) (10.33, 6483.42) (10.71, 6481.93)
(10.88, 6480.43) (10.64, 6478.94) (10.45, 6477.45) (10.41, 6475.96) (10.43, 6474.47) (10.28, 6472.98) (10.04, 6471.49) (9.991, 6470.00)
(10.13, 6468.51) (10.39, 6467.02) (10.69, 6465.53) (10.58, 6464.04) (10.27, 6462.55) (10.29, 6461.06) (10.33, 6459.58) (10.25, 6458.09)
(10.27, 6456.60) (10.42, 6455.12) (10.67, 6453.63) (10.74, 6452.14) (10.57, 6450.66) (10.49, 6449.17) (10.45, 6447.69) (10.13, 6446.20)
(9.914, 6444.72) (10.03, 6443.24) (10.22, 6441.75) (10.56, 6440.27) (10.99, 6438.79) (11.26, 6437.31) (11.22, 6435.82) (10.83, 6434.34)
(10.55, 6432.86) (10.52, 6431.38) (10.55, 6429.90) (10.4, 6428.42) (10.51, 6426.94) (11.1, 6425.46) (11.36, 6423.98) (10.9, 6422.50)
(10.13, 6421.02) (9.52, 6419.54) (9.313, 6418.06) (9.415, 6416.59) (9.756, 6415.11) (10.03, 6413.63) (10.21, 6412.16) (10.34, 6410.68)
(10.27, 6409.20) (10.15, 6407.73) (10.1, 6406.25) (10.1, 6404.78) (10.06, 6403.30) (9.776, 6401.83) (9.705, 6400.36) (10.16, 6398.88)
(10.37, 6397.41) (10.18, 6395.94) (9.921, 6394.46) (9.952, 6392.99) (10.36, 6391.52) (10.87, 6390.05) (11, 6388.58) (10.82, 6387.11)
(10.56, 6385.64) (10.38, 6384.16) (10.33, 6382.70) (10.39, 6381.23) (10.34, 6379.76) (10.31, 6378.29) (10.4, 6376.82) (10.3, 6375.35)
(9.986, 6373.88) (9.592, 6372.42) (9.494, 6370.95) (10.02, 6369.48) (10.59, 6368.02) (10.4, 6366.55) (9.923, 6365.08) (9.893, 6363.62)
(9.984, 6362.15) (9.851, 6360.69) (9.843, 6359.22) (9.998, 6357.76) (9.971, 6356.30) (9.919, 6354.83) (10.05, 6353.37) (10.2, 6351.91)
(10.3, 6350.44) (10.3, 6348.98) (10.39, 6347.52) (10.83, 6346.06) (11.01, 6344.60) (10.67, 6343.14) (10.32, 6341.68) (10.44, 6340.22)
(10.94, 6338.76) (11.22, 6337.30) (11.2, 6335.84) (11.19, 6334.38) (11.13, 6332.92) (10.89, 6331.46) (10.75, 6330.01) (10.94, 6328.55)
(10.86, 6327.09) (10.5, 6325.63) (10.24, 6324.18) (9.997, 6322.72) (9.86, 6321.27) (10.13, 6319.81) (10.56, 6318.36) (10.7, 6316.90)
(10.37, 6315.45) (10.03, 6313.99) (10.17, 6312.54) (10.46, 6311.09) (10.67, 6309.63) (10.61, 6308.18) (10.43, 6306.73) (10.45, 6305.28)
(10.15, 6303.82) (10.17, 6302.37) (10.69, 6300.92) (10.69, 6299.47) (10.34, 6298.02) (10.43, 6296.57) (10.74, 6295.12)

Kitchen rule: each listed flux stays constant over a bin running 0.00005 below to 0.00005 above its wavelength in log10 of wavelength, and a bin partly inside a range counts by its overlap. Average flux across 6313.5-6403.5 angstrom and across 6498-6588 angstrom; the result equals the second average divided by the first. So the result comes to 1.05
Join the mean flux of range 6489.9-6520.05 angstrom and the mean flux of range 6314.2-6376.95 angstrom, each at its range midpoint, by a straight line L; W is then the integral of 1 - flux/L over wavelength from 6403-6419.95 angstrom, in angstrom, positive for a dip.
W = 0.9 angstrom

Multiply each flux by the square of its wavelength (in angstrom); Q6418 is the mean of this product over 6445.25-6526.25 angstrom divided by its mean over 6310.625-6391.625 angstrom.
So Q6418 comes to 1.05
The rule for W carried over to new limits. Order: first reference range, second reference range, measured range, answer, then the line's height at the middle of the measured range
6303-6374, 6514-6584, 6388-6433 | 1.3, 10.5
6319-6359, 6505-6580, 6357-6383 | 1.2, 10.6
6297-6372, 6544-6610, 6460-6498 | 1.6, 10.7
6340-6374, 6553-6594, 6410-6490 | 1.4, 10.6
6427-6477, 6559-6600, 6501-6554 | 1.6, 11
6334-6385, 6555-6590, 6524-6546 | 1.1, 11.1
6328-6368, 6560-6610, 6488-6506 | 1.0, 11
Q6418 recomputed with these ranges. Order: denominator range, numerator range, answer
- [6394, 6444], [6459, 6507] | 1.03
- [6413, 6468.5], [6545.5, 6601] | 1.10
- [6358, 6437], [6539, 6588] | 1.13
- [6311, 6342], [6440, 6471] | 1.02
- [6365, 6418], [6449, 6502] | 1.04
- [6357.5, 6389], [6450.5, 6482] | 1.05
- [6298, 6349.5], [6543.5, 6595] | 1.12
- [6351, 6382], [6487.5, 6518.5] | 1.11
